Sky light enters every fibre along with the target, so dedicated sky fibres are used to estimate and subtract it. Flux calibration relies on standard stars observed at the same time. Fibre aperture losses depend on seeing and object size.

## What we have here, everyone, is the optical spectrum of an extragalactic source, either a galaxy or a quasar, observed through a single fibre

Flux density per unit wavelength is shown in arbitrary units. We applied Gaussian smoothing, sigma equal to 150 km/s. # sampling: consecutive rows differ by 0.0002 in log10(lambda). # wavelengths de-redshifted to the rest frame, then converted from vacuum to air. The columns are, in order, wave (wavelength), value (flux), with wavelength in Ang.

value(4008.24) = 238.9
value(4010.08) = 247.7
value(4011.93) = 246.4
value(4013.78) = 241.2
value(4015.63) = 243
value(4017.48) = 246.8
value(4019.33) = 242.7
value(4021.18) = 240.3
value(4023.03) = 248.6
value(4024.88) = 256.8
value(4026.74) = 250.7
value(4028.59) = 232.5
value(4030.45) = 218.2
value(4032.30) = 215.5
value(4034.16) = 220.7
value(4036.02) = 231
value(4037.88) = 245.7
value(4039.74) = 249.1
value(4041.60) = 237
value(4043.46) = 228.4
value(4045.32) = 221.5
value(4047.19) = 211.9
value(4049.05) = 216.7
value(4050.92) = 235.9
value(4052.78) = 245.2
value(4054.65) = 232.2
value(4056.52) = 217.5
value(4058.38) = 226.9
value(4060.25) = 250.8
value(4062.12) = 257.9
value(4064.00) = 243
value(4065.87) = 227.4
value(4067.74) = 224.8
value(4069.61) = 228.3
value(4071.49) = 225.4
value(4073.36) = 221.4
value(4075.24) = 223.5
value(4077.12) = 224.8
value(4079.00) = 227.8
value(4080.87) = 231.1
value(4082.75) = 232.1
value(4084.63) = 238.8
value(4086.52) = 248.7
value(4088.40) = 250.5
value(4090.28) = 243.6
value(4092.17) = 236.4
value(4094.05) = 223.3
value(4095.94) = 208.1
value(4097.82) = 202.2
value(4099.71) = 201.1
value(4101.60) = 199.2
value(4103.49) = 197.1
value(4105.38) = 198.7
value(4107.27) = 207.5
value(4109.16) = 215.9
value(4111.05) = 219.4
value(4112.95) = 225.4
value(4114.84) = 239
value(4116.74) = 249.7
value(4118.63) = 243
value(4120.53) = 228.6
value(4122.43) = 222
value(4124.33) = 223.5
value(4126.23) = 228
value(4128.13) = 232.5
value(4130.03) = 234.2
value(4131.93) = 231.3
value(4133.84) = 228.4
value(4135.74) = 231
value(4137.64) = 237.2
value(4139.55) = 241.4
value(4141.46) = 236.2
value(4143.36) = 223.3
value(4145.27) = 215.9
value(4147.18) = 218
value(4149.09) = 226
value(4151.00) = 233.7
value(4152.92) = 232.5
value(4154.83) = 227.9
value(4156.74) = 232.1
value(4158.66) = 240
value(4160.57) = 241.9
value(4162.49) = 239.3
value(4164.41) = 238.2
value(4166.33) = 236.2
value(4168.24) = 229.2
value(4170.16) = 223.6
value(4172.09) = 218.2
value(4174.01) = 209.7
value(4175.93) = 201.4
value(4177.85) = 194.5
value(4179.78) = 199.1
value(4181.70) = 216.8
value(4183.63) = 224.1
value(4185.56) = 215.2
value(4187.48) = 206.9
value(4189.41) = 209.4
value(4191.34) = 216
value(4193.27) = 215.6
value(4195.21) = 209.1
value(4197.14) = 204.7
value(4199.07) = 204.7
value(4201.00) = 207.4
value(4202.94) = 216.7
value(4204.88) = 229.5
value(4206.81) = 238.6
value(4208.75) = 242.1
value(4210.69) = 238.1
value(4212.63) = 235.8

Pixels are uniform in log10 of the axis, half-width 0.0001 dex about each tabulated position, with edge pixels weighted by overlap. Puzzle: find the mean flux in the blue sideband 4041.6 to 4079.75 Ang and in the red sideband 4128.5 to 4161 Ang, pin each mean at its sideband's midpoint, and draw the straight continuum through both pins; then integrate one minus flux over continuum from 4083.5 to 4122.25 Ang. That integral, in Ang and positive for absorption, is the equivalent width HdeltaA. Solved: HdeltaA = 1.1 Ang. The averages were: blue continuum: 230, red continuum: 231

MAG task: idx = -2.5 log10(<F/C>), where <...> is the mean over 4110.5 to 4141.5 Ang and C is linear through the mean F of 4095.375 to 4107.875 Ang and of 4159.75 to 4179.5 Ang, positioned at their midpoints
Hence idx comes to -0.12 mag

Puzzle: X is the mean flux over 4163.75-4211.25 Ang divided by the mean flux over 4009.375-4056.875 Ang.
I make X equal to 0.9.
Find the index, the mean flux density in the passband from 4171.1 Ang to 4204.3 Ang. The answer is 210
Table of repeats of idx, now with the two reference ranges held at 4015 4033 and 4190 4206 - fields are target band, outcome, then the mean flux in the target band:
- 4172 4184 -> 0.043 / 208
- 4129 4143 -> -0.053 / 234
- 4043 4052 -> 0.063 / 223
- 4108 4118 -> -0.018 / 230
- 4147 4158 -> -0.044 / 229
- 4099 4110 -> 0.123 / 203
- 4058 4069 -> -0.023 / 239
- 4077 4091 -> -0.034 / 238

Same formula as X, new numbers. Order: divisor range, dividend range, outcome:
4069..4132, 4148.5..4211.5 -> 0.98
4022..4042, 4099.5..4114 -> 0.88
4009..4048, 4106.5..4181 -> 0.96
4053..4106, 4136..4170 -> 1.02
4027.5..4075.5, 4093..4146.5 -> 0.97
